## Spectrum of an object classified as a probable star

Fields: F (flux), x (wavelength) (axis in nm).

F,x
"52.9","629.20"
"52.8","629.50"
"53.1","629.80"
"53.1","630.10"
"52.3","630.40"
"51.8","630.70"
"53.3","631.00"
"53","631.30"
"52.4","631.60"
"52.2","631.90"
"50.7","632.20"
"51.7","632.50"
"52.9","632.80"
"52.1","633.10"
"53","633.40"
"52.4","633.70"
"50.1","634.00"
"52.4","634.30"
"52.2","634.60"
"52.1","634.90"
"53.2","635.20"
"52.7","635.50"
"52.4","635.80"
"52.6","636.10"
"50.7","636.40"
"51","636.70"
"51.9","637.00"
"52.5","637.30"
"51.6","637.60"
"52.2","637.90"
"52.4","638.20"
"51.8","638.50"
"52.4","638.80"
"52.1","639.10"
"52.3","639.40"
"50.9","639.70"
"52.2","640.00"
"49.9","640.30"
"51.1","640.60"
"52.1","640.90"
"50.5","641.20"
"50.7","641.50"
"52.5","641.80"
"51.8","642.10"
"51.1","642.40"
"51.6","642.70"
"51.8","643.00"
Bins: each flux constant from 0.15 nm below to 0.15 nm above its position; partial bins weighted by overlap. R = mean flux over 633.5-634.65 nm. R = 51.8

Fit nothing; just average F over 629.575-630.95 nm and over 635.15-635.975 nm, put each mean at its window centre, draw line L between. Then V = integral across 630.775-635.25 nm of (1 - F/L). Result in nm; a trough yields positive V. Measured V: 0.04 nm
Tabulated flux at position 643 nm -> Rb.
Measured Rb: 51.8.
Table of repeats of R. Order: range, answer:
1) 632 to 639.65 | 52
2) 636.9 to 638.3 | 52.1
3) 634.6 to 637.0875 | 52.1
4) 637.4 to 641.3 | 51.7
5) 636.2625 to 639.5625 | 51.9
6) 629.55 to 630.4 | 52.9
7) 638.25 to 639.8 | 52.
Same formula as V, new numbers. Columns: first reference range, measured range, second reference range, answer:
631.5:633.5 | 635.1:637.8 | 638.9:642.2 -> -0.013 nm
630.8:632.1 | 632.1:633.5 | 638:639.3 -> 0.012 nm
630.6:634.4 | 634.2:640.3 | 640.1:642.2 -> -0.044 nm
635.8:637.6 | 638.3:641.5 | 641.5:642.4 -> 0.015 nm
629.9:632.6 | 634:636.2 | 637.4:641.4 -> -0.015 nm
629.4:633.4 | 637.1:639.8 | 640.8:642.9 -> -0.014 nm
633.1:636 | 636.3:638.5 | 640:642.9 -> 0.004 nm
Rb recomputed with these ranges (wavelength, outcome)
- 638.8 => 52.4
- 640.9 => 52.1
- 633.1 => 52.1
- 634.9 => 52.1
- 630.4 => 52.3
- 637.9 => 52.2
